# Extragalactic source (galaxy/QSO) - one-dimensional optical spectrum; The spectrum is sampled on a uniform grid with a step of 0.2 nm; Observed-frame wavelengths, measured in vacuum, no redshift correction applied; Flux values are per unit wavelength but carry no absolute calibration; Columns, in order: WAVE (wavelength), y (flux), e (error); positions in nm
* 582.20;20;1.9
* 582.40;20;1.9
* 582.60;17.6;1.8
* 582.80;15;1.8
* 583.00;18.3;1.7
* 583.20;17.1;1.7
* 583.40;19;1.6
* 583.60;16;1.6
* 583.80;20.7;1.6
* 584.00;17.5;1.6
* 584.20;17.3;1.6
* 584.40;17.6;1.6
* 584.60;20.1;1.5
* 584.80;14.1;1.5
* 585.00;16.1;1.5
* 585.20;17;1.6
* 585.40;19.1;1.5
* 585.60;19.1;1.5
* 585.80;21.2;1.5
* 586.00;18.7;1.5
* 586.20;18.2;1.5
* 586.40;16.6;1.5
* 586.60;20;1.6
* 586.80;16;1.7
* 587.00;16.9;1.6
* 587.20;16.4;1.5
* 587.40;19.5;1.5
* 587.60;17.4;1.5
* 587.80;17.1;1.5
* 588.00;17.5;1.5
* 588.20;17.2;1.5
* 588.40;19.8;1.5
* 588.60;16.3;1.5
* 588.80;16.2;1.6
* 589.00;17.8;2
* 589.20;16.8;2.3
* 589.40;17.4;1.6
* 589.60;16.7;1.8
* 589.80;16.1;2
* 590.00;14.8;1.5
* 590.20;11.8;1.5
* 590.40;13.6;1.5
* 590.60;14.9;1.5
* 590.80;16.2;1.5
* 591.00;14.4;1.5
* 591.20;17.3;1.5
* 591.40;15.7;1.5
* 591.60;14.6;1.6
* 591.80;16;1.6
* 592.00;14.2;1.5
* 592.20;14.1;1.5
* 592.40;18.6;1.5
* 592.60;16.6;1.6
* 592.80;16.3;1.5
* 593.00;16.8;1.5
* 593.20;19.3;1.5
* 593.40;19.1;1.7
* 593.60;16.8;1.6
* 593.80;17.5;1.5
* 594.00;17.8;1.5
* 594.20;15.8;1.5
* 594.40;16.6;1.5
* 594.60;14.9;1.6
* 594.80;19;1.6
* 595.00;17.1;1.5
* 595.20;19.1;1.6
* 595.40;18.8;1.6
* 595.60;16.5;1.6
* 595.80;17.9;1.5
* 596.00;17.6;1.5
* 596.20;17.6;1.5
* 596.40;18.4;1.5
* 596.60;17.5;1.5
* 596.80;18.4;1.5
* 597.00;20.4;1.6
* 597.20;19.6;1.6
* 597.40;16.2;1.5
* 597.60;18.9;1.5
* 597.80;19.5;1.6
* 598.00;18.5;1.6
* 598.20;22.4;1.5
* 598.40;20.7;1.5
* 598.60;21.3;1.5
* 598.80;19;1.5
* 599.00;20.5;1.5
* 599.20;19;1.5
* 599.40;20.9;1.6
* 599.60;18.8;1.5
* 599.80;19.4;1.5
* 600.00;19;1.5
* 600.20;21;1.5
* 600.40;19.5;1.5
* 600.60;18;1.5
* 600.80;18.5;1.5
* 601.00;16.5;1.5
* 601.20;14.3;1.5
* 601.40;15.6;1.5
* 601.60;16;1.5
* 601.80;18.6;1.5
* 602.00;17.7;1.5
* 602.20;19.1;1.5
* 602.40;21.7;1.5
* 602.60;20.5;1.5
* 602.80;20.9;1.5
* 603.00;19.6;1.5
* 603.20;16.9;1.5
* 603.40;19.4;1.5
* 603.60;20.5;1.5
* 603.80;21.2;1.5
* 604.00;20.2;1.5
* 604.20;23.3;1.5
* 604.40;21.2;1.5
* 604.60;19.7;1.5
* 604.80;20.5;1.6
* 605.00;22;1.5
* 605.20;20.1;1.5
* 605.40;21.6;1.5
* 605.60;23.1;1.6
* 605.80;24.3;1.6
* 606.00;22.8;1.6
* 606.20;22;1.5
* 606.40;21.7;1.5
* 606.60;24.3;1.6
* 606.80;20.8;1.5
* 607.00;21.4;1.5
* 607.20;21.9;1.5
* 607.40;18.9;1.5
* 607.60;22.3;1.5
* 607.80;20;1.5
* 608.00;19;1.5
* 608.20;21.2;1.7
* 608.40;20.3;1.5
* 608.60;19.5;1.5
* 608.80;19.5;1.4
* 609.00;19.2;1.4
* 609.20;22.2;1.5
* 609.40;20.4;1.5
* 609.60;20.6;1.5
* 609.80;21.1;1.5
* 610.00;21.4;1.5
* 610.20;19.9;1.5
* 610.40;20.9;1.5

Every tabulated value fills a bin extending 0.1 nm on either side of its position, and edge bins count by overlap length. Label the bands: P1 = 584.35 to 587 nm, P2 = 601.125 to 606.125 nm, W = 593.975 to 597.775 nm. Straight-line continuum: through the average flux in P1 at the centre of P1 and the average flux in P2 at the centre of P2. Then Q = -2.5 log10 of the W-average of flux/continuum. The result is 0.08 mag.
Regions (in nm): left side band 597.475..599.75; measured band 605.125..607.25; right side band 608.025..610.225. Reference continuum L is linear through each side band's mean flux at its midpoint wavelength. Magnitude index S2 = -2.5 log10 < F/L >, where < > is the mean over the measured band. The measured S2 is -0.10 mag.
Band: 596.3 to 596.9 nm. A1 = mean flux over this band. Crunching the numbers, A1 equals 18.1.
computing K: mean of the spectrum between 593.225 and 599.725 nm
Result 18.5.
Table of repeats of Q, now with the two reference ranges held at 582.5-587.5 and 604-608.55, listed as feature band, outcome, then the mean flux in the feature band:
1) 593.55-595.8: 0.13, 17.3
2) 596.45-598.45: 0.04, 19.2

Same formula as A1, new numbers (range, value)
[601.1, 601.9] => 16.1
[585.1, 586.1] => 19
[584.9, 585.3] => 16.6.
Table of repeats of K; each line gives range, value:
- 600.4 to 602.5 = 17.7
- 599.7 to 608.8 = 20.1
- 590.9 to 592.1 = 15.4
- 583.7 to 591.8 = 17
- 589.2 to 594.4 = 16.1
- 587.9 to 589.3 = 17.4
